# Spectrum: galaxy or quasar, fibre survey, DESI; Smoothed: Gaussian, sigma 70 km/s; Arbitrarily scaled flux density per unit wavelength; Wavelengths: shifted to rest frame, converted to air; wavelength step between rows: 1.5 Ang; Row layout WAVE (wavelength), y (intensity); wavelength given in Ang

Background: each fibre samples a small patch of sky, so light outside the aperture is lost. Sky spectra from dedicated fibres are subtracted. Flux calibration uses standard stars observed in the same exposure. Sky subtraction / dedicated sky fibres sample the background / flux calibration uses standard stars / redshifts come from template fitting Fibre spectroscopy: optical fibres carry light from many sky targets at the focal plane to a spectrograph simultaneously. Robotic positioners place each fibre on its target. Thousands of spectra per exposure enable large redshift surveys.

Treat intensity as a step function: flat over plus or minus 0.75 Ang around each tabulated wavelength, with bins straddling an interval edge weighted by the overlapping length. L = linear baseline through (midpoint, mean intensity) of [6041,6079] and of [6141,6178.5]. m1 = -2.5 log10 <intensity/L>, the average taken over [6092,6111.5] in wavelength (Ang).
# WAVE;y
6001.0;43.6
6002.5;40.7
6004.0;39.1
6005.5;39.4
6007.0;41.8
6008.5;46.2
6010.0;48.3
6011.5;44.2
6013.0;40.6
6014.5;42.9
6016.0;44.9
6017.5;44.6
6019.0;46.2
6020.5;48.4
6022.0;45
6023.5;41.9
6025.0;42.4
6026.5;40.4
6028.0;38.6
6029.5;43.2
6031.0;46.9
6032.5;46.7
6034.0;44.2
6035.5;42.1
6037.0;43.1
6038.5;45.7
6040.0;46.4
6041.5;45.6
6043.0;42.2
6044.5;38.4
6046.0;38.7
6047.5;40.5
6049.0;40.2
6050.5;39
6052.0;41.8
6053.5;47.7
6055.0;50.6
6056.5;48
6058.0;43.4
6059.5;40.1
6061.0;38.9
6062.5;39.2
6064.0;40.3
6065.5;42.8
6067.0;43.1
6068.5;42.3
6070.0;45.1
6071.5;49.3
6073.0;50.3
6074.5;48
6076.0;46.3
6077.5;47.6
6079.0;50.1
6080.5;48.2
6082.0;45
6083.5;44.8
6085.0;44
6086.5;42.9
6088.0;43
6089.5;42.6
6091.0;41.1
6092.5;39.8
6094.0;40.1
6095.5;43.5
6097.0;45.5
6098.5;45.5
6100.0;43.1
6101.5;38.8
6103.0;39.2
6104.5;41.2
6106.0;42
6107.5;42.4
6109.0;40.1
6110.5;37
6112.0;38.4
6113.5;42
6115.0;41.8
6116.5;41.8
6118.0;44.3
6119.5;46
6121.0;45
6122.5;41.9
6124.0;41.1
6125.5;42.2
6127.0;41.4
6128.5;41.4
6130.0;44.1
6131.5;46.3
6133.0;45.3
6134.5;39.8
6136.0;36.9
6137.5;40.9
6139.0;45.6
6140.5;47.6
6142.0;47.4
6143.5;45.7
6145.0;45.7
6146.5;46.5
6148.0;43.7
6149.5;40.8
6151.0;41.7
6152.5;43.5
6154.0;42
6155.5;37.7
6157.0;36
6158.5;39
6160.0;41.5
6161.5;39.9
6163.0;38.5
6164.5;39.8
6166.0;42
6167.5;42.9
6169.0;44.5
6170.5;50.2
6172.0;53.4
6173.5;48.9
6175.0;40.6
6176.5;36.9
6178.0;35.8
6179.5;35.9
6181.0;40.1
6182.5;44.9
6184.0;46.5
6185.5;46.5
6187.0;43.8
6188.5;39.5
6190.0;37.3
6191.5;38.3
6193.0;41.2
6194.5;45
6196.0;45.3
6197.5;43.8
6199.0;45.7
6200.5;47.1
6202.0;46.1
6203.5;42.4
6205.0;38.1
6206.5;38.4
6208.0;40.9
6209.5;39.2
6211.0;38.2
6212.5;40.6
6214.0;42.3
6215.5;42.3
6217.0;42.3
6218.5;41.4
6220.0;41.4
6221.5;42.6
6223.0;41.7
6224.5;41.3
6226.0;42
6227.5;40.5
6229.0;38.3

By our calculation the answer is 0.048 mag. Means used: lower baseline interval 43.7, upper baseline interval 42.7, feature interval 41.4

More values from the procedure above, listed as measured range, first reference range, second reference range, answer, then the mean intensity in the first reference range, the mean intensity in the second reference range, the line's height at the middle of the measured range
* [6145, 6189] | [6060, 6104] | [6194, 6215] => 0.013 mag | 43.8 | 42.3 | 42.8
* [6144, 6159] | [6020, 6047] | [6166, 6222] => 0.023 mag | 43.3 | 42.4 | 42.7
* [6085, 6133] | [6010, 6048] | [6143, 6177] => 0.020 mag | 43.5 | 42.7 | 43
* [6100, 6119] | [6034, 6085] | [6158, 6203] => 0.067 mag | 44.1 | 42.7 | 43.5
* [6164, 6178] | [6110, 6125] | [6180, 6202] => -0.027 mag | 42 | 43.2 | 42.9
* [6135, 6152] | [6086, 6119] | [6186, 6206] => -0.044 mag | 41.7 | 42.6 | 42.1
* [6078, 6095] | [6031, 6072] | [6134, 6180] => -0.023 mag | 43.2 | 42.3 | 42.9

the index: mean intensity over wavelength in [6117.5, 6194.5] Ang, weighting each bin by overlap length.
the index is 42.5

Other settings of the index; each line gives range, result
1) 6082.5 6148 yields 42.7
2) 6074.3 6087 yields 46.3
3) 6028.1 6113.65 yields 43.3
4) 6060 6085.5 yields 45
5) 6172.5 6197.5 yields 41.8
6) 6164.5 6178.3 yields 44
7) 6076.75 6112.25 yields 42.8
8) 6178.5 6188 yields 42.7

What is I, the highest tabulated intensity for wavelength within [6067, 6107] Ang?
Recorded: 50.3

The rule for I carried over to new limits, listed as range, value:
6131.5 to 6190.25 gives 53.4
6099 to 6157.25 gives 47.6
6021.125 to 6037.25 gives 46.9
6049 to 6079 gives 50.6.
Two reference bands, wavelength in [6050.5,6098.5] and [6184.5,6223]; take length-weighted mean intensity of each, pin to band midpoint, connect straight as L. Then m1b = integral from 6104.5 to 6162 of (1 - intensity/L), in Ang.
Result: 1.31 Ang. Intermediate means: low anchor 44.3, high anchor 42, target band 42.3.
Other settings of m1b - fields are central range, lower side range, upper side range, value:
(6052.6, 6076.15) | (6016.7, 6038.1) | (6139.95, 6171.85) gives -0.6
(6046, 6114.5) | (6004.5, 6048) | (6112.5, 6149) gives 0.4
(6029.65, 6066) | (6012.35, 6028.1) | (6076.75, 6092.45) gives 0.8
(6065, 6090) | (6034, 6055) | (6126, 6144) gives -1.5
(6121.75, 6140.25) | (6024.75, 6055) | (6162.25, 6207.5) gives 0.1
